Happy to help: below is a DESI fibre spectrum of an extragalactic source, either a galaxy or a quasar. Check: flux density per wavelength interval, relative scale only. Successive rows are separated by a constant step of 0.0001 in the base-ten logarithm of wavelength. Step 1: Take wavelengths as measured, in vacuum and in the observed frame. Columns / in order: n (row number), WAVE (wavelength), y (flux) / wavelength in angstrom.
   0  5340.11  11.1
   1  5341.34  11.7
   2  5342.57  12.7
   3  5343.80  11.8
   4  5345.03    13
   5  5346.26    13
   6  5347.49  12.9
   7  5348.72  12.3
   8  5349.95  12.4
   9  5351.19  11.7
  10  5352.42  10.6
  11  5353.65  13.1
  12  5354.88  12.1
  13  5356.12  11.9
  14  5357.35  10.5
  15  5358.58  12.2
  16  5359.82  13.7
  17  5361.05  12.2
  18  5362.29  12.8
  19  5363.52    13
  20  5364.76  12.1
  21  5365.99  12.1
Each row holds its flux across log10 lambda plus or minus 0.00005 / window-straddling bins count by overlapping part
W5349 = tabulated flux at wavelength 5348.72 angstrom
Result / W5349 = 12.3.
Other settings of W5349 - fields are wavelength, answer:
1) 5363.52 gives 13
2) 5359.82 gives 13.7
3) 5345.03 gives 13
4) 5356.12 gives 11.9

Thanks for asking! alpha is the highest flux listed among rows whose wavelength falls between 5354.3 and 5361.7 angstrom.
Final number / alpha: 13.7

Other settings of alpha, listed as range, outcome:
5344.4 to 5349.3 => 13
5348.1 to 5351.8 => 12.4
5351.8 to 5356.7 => 13.1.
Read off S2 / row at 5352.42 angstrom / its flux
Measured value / 10.6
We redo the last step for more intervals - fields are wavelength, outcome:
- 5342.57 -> 12.7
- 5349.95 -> 12.4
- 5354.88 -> 12.1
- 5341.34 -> 11.7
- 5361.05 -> 12.2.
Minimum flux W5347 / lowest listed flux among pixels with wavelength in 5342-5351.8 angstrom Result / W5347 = 11.7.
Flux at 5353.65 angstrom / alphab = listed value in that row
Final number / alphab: 13.1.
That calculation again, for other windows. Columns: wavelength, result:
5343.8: 11.8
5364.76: 12.1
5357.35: 10.5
